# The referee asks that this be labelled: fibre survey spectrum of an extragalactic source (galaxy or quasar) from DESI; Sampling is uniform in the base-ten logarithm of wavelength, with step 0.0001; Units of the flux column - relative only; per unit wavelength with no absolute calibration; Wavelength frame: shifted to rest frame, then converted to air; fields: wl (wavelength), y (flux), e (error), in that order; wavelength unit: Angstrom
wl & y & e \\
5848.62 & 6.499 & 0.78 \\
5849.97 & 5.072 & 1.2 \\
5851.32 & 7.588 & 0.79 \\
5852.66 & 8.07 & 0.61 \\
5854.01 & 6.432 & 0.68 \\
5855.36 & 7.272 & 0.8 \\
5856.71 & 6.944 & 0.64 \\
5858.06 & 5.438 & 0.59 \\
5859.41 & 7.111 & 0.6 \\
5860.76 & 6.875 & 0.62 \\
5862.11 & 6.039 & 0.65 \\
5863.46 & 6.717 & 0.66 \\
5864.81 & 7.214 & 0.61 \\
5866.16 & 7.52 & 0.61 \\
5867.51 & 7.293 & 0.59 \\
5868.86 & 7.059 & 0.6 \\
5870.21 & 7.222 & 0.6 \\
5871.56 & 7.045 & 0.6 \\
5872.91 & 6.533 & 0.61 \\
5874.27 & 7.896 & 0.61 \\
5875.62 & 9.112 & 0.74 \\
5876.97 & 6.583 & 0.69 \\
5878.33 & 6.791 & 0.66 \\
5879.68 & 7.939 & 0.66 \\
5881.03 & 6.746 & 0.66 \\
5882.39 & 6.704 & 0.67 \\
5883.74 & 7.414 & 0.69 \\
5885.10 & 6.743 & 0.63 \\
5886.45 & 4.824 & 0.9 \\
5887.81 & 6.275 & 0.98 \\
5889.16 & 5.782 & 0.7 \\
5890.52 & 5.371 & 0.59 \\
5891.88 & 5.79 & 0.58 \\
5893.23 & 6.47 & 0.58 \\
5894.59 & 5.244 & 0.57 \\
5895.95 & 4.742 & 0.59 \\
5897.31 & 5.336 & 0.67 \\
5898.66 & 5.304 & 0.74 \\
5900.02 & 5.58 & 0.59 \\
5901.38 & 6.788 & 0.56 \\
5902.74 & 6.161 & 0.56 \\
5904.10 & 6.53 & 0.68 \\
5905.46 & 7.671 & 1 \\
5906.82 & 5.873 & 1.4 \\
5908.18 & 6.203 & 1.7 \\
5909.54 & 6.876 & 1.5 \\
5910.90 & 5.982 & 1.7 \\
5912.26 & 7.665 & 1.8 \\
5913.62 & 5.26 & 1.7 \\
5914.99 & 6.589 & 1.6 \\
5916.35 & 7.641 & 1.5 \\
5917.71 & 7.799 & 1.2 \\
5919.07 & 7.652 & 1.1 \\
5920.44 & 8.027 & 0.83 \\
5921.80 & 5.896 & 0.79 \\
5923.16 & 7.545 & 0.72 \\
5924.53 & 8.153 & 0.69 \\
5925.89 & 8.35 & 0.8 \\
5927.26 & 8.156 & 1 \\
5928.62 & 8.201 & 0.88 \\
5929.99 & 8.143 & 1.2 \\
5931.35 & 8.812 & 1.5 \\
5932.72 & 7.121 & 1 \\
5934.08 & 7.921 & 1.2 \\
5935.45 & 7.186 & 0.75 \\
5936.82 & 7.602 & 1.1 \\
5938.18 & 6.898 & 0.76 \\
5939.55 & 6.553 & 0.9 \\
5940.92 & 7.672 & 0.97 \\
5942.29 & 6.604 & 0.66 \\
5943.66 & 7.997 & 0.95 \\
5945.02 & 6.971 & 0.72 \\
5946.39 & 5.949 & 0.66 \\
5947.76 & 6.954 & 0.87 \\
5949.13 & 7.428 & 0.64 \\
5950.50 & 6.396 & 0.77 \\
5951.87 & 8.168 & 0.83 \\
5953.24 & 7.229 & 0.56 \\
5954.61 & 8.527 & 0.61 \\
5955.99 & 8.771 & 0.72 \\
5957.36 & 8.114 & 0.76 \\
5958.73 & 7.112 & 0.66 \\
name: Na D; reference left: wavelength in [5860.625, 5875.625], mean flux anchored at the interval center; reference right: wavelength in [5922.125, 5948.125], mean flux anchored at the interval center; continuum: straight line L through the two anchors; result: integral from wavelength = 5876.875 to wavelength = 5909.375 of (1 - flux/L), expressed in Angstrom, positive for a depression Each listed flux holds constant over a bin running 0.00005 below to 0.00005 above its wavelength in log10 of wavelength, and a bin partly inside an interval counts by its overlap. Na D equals 4.8 Angstrom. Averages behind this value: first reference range 7.14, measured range 6.21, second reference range 7.5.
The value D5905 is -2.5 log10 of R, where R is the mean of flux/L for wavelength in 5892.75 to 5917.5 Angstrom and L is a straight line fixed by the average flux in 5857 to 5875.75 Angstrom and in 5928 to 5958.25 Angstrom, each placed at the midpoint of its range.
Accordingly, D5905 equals 0.164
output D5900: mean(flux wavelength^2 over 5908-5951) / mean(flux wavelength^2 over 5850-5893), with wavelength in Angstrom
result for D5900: 1.09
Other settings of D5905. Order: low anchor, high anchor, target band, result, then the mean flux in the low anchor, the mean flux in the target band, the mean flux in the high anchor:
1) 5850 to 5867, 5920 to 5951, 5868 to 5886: -0.03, 6.87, 7.19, 7.42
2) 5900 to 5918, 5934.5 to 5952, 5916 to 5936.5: -0.14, 6.63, 7.77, 7.08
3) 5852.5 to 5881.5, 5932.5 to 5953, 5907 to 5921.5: 0.03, 7.07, 6.9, 7.17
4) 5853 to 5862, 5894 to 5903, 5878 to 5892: -0.08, 6.68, 6.41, 5.57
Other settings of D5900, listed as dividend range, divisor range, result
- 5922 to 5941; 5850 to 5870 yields 1.14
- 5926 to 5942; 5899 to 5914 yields 1.20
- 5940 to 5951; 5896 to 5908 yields 1.17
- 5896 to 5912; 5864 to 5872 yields 0.87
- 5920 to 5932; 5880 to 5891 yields 1.27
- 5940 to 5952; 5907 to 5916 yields 1.11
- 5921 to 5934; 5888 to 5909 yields 1.33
